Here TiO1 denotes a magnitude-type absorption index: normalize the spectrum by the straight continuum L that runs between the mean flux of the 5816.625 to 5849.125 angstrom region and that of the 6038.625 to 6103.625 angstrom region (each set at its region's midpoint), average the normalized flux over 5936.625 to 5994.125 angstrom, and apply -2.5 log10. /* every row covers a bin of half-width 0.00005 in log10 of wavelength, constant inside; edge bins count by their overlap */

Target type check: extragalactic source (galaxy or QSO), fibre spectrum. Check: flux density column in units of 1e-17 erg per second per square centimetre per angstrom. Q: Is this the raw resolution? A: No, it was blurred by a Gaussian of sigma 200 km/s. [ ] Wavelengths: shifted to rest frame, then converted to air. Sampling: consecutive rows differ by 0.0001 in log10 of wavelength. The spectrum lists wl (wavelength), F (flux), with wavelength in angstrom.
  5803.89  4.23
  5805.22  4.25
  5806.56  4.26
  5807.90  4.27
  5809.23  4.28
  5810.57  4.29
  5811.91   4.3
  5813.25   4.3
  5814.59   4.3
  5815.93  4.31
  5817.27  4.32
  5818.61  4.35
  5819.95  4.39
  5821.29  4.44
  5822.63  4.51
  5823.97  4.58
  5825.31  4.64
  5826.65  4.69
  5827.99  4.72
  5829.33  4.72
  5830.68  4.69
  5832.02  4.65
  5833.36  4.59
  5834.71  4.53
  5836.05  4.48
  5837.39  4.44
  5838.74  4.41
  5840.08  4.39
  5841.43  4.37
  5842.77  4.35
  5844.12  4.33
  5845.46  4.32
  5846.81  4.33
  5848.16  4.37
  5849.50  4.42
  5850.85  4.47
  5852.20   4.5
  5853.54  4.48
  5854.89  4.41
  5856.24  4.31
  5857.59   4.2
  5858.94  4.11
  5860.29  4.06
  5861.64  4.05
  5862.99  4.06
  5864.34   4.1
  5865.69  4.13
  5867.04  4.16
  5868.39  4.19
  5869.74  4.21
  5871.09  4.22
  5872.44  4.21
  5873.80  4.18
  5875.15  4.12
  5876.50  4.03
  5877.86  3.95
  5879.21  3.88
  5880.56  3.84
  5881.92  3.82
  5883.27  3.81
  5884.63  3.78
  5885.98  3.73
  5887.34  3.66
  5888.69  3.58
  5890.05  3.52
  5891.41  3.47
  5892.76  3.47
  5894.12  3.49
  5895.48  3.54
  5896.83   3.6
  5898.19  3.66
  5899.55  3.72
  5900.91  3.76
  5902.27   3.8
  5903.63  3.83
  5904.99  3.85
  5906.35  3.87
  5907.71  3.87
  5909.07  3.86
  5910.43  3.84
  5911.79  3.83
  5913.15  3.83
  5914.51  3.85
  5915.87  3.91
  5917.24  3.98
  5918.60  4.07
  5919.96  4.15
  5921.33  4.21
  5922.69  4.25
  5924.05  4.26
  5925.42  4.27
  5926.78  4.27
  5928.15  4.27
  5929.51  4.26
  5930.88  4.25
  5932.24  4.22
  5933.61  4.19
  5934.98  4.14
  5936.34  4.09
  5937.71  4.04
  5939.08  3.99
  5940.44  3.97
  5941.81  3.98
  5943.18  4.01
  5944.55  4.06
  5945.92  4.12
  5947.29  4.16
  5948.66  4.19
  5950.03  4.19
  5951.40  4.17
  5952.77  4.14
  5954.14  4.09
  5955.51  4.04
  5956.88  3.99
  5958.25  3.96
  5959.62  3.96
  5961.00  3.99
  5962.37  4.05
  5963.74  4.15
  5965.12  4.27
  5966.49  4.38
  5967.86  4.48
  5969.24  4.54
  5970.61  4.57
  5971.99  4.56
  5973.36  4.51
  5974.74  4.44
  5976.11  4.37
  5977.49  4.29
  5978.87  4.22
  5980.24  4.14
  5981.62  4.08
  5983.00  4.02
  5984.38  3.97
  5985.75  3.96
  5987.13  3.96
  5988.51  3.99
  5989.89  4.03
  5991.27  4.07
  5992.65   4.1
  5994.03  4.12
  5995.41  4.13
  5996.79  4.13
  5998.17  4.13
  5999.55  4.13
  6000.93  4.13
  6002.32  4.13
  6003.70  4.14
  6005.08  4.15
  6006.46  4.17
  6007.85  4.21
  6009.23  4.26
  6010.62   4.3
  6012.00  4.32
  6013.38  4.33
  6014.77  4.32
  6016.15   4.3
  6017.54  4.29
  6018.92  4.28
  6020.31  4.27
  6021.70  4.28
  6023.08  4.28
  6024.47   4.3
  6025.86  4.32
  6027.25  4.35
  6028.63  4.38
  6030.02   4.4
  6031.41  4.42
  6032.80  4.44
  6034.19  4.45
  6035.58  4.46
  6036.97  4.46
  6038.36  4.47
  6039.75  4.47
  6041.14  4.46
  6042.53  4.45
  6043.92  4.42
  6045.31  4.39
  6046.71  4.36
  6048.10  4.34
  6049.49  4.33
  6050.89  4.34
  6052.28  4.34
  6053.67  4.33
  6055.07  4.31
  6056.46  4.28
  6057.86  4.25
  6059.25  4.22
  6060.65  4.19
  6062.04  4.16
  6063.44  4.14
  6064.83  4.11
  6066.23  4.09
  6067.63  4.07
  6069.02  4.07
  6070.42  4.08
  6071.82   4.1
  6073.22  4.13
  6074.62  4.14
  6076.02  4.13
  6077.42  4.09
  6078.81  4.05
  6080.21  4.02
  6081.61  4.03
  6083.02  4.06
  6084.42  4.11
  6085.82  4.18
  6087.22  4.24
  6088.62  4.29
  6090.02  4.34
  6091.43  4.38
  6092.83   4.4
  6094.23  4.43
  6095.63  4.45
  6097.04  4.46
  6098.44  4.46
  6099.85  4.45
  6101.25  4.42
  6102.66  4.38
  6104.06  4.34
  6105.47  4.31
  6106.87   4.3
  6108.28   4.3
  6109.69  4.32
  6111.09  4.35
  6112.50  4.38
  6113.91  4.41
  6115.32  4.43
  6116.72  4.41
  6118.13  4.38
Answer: 0.05 mag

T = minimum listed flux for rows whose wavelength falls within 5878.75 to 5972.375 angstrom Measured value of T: 3.47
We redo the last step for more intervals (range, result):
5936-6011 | 3.96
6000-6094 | 4.02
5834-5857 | 4.31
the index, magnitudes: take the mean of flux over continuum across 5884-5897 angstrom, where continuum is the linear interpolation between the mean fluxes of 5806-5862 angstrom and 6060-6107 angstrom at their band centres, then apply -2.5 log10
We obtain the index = 0.21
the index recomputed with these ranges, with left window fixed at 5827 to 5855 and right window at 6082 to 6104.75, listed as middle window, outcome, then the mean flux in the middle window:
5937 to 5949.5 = 0.09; 4.06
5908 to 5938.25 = 0.09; 4.09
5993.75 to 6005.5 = 0.06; 4.13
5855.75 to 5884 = 0.10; 4.08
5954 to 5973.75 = 0.04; 4.24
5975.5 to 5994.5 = 0.08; 4.09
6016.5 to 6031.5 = 0.01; 4.32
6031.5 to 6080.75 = 0.02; 4.26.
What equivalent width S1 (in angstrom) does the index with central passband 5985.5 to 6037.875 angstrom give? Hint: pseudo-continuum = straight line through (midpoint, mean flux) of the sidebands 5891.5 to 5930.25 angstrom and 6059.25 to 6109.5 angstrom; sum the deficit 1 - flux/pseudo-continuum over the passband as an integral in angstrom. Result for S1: -1.84 angstrom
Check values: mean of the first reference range 3.91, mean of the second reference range 4.23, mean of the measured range 4.24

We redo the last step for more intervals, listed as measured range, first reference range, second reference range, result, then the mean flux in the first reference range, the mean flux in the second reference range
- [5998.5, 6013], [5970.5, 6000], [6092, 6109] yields 0.1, 4.17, 4.39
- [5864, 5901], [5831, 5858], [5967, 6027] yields 4.4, 4.42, 4.23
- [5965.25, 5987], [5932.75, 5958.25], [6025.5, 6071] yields -0.7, 4.08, 4.31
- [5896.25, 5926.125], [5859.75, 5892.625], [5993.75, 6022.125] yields 0.7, 3.94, 4.22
